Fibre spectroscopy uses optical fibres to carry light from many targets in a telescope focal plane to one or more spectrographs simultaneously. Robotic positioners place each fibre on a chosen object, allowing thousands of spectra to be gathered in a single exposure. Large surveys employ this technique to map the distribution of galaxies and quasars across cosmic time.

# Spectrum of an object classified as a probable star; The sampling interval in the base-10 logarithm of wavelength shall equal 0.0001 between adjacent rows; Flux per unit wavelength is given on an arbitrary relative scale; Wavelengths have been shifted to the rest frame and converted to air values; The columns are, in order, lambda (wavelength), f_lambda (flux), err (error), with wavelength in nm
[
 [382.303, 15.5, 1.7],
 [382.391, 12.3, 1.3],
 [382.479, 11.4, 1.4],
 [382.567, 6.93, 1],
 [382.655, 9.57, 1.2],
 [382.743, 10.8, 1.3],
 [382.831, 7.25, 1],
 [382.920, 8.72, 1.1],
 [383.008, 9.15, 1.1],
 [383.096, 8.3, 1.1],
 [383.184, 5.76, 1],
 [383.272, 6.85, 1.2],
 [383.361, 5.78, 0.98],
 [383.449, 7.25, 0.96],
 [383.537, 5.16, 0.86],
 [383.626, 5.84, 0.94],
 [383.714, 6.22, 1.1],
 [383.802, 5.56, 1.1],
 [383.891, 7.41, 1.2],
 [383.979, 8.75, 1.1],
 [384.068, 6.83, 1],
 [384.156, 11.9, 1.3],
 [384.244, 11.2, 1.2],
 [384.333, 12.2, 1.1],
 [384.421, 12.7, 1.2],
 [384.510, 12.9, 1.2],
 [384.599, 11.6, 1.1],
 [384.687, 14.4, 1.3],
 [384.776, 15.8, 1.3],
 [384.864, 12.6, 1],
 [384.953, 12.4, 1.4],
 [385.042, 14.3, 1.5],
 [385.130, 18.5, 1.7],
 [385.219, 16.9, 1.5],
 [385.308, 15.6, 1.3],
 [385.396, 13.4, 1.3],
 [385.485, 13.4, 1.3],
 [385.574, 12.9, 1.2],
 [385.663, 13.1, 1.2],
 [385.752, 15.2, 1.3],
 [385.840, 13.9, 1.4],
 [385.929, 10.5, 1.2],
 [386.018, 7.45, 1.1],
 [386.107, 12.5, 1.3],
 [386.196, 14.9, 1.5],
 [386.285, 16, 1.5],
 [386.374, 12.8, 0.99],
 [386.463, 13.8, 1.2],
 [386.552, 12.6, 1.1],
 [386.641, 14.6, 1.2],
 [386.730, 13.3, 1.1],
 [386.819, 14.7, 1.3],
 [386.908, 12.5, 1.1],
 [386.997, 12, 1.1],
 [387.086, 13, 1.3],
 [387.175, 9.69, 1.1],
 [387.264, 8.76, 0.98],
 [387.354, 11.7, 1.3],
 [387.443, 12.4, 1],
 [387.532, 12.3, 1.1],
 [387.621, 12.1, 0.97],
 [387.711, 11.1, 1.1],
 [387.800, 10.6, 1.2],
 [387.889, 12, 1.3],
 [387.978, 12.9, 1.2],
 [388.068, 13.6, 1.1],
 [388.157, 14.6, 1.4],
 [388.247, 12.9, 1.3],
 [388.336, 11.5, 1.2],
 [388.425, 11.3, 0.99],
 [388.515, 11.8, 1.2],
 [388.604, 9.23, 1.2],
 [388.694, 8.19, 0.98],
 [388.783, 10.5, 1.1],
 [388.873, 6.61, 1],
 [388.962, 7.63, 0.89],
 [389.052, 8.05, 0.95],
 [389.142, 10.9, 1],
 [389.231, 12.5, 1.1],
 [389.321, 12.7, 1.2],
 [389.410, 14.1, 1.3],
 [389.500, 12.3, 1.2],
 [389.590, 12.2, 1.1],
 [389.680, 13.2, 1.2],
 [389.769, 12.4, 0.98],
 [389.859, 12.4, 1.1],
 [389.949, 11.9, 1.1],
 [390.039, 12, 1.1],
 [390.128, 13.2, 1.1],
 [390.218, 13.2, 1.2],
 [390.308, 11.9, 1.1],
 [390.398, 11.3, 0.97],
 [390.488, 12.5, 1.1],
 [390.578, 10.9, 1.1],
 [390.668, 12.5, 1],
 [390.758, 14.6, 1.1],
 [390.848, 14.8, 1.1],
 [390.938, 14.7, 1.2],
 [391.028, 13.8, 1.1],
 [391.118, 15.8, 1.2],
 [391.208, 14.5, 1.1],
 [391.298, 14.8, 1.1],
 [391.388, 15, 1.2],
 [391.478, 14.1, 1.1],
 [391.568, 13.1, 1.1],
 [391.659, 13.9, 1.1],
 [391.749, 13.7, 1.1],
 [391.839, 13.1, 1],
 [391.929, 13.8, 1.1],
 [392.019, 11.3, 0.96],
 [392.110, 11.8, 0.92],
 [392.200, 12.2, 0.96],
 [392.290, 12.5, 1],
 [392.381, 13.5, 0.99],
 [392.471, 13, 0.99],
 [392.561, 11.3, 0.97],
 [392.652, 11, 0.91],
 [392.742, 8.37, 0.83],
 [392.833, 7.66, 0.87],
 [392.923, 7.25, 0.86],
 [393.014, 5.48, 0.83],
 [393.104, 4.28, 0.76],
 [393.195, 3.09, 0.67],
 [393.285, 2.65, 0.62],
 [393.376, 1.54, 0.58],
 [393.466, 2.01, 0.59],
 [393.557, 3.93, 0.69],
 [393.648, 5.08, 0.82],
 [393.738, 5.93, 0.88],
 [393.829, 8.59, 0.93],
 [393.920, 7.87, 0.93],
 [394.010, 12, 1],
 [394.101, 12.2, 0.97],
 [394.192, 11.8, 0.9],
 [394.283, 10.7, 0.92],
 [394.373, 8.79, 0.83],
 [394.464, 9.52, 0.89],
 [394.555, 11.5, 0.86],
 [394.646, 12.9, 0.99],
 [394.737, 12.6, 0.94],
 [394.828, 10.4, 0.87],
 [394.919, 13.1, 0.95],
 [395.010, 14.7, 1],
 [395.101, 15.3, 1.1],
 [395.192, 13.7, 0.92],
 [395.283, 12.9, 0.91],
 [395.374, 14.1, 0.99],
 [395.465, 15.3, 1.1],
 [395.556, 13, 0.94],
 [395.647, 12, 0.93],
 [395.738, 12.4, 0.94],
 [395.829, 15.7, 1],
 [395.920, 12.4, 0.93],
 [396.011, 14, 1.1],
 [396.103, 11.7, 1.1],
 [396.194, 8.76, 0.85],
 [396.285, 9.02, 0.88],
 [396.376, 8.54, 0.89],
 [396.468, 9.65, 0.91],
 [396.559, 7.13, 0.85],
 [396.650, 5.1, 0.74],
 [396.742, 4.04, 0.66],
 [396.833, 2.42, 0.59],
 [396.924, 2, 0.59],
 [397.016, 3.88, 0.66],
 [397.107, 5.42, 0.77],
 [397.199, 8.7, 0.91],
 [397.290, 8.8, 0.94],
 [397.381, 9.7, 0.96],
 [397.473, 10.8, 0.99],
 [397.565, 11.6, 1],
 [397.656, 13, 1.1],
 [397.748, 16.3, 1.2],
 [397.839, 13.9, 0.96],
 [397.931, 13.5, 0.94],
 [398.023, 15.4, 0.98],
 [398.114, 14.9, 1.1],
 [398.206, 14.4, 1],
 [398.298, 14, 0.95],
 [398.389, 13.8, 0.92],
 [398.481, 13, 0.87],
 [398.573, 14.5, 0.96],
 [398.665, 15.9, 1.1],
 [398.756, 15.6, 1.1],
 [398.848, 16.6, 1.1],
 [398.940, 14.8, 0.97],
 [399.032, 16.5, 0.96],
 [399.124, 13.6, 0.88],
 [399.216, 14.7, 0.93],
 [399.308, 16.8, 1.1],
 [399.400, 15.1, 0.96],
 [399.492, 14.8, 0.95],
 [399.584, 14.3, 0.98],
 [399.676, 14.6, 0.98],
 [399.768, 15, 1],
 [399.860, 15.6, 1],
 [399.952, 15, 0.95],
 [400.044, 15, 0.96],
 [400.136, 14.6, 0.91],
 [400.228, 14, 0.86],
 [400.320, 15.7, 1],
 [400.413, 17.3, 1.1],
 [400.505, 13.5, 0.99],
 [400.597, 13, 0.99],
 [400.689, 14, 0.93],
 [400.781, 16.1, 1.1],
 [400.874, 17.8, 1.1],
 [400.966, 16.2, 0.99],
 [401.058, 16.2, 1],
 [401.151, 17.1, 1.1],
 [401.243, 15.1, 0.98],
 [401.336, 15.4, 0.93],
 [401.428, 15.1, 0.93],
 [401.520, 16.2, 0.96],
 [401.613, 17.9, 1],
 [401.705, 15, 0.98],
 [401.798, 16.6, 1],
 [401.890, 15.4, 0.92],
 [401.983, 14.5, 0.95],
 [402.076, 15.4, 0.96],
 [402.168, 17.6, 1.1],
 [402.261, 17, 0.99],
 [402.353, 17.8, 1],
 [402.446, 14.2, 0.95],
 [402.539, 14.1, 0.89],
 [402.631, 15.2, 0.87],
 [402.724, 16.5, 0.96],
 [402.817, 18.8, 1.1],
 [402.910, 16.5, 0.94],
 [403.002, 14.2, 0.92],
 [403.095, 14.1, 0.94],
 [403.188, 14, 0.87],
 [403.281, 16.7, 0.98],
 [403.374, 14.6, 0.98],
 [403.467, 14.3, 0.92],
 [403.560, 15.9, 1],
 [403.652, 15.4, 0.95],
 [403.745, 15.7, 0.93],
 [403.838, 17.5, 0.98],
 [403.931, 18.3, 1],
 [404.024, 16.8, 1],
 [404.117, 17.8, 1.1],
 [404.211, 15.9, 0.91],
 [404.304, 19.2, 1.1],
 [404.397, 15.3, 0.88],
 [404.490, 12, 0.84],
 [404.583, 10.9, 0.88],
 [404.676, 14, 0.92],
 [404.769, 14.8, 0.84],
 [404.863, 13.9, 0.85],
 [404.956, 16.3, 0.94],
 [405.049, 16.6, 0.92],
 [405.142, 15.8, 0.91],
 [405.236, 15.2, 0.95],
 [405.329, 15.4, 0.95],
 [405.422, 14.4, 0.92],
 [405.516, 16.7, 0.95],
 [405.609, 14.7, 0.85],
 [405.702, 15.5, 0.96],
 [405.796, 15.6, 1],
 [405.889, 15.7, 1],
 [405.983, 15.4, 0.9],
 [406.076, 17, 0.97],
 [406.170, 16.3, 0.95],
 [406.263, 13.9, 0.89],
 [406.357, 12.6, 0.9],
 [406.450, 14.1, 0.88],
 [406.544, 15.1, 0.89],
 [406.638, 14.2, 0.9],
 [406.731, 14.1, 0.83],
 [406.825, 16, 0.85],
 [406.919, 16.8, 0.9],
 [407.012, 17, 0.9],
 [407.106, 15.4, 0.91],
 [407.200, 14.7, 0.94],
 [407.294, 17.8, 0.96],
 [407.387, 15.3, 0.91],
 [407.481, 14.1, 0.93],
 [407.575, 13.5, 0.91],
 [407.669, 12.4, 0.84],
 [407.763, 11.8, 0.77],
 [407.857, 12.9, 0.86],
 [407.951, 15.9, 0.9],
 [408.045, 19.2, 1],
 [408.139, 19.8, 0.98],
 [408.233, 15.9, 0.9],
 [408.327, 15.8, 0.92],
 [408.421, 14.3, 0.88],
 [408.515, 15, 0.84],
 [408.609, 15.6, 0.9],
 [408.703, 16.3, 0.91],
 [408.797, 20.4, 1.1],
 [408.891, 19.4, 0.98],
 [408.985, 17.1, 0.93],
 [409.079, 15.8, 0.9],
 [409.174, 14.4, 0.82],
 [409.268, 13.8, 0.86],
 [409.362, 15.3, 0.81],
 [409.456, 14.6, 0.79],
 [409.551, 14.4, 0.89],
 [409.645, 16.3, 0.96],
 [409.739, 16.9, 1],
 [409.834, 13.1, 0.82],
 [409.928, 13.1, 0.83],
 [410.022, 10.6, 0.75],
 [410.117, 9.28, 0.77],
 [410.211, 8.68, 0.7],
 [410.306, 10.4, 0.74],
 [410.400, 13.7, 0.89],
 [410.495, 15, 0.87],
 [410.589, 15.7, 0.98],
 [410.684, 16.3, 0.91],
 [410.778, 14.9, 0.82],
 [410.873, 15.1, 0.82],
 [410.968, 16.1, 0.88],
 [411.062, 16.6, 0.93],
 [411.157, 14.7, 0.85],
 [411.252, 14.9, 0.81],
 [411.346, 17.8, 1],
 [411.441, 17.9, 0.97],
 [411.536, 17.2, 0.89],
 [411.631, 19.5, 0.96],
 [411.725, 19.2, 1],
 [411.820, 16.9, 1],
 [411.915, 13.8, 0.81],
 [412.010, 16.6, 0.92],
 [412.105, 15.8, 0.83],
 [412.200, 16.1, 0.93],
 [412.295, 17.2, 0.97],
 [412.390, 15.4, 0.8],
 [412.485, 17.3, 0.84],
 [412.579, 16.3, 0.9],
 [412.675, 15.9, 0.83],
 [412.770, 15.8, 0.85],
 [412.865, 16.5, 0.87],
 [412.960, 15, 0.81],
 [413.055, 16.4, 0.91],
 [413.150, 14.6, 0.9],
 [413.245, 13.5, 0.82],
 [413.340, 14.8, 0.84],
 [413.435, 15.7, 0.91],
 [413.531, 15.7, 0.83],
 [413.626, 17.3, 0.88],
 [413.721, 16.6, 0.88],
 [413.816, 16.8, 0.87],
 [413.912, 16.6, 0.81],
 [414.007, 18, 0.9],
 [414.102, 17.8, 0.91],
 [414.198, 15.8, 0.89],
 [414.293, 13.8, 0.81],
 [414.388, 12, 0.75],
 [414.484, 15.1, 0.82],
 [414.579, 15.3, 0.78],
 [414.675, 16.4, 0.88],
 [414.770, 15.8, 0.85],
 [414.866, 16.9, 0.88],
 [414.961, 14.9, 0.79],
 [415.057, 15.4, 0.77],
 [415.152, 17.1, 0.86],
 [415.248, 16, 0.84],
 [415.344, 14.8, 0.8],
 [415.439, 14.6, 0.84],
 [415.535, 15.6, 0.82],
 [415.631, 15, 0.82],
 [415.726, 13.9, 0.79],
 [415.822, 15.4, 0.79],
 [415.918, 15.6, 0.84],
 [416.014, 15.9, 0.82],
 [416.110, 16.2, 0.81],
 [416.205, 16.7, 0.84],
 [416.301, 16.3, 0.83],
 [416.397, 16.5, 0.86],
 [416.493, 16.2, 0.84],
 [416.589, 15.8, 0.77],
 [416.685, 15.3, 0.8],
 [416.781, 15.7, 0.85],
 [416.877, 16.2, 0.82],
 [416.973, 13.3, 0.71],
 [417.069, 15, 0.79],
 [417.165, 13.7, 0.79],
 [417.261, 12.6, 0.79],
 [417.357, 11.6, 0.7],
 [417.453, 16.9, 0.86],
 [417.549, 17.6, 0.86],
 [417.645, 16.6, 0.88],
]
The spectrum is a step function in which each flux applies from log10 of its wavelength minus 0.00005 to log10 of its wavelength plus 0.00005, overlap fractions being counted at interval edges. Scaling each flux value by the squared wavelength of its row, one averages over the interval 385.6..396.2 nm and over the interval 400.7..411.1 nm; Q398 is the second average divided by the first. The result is 1.43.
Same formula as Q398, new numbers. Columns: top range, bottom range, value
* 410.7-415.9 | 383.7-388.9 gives 1.50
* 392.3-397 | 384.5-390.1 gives 0.79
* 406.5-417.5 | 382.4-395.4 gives 1.55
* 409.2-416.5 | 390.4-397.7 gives 1.62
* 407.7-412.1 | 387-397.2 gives 1.56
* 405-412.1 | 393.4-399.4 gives 1.44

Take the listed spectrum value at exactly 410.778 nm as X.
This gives 14.9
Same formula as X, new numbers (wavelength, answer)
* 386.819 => 14.7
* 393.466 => 2.01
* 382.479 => 11.4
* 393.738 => 5.93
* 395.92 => 12.4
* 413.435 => 15.7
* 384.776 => 15.8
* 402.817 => 18.8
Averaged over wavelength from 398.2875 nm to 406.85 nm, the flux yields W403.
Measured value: 15.4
